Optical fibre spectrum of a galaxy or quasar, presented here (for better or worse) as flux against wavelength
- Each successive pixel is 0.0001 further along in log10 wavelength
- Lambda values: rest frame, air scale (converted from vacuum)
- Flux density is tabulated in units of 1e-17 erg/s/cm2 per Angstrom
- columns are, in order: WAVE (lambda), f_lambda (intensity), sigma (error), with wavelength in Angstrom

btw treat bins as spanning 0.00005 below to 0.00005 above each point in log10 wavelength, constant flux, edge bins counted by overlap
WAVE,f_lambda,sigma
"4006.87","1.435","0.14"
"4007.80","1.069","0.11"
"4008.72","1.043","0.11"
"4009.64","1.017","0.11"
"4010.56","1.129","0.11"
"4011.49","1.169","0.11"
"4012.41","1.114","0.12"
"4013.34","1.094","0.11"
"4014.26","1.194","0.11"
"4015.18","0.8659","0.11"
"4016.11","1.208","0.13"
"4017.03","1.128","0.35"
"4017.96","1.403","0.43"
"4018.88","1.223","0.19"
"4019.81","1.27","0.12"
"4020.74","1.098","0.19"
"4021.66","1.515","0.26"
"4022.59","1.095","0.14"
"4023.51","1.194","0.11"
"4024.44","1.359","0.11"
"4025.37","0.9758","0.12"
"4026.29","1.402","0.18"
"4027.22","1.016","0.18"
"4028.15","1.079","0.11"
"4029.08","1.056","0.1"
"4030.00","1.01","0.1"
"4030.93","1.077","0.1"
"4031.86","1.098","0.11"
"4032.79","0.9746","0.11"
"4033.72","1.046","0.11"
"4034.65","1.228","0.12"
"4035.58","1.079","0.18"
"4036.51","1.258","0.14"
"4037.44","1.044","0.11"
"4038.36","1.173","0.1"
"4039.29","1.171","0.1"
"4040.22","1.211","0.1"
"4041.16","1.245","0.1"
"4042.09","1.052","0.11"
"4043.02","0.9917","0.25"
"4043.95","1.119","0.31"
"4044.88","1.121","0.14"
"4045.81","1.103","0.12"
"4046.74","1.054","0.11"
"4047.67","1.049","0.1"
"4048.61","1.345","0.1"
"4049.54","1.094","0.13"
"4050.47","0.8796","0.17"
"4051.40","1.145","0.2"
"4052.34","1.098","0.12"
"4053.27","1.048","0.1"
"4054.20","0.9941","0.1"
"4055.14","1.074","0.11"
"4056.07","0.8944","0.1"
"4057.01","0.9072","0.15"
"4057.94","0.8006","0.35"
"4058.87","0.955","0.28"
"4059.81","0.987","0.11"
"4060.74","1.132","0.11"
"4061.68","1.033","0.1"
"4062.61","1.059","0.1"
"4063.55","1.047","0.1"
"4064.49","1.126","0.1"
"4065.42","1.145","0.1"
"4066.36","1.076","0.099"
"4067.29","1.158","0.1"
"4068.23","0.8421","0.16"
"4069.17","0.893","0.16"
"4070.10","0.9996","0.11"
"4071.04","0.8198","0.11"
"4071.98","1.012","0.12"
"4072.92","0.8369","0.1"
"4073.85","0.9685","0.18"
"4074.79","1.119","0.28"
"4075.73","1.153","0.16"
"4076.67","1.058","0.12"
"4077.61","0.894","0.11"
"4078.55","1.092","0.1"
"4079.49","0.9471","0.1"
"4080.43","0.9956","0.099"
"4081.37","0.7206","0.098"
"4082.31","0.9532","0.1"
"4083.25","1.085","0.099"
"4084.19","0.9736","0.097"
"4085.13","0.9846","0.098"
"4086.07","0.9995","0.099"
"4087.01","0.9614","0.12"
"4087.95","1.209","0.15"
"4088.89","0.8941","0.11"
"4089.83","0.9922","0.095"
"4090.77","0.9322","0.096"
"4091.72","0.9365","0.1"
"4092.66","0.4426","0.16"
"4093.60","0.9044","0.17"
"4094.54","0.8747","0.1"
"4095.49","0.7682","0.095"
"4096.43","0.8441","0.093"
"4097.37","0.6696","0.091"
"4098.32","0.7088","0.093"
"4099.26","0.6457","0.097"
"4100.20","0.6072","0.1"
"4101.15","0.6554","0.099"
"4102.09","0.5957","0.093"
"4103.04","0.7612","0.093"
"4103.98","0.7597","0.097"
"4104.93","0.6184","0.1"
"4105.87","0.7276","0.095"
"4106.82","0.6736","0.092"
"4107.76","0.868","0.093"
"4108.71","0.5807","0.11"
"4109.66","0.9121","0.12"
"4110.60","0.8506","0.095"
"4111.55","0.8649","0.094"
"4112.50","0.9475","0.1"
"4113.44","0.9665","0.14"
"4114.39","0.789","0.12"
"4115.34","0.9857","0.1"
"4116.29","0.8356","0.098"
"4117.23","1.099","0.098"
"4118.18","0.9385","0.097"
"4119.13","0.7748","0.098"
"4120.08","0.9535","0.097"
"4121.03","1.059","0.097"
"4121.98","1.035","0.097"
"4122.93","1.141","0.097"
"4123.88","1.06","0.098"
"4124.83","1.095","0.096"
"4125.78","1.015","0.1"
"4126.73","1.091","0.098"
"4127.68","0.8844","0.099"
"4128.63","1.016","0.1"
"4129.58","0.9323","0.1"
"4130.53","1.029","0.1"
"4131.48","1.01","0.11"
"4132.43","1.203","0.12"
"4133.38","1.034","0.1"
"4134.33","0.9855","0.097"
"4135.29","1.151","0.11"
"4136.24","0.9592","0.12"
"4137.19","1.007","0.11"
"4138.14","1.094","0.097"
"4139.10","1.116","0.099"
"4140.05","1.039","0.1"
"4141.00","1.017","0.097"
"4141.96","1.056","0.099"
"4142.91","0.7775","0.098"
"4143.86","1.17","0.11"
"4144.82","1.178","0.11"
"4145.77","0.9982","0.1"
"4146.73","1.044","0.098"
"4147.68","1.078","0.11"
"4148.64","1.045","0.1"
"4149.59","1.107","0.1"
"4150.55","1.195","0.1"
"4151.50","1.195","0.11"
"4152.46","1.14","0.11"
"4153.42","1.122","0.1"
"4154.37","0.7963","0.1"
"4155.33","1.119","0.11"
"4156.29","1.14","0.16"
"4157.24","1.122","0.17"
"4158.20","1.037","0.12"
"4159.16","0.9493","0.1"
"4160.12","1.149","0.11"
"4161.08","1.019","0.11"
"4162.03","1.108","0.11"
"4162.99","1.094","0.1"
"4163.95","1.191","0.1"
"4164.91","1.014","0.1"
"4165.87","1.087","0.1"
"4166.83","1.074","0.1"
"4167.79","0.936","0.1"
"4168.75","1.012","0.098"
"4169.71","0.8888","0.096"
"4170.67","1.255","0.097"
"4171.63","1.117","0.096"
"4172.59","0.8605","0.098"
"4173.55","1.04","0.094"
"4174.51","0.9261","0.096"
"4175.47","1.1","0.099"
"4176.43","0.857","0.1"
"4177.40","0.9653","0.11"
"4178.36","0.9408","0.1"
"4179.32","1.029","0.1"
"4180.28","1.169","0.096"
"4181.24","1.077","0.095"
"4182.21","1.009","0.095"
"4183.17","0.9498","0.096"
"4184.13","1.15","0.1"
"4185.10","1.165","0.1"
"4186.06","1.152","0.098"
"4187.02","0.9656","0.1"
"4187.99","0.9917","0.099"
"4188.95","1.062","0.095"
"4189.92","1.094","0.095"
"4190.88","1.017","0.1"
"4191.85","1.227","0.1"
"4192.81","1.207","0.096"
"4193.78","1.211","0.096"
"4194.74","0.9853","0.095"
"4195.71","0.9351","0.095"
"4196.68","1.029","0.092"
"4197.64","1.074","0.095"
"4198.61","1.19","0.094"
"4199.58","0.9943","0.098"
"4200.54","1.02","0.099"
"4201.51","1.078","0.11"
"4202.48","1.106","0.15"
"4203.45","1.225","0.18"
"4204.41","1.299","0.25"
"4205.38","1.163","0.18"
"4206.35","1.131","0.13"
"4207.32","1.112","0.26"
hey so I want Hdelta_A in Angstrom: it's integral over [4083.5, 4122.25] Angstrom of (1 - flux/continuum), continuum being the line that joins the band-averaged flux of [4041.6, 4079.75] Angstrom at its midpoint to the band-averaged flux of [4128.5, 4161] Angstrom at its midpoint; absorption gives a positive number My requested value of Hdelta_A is 7.4 Angstrom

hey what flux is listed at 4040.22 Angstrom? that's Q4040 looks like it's 1.211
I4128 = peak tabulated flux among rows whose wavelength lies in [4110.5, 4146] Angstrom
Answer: 1.203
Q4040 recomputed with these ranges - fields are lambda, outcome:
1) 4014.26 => 1.194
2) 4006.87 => 1.435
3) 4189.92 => 1.094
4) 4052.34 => 1.098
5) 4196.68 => 1.029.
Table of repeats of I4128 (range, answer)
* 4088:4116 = 0.9922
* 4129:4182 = 1.255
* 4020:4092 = 1.515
